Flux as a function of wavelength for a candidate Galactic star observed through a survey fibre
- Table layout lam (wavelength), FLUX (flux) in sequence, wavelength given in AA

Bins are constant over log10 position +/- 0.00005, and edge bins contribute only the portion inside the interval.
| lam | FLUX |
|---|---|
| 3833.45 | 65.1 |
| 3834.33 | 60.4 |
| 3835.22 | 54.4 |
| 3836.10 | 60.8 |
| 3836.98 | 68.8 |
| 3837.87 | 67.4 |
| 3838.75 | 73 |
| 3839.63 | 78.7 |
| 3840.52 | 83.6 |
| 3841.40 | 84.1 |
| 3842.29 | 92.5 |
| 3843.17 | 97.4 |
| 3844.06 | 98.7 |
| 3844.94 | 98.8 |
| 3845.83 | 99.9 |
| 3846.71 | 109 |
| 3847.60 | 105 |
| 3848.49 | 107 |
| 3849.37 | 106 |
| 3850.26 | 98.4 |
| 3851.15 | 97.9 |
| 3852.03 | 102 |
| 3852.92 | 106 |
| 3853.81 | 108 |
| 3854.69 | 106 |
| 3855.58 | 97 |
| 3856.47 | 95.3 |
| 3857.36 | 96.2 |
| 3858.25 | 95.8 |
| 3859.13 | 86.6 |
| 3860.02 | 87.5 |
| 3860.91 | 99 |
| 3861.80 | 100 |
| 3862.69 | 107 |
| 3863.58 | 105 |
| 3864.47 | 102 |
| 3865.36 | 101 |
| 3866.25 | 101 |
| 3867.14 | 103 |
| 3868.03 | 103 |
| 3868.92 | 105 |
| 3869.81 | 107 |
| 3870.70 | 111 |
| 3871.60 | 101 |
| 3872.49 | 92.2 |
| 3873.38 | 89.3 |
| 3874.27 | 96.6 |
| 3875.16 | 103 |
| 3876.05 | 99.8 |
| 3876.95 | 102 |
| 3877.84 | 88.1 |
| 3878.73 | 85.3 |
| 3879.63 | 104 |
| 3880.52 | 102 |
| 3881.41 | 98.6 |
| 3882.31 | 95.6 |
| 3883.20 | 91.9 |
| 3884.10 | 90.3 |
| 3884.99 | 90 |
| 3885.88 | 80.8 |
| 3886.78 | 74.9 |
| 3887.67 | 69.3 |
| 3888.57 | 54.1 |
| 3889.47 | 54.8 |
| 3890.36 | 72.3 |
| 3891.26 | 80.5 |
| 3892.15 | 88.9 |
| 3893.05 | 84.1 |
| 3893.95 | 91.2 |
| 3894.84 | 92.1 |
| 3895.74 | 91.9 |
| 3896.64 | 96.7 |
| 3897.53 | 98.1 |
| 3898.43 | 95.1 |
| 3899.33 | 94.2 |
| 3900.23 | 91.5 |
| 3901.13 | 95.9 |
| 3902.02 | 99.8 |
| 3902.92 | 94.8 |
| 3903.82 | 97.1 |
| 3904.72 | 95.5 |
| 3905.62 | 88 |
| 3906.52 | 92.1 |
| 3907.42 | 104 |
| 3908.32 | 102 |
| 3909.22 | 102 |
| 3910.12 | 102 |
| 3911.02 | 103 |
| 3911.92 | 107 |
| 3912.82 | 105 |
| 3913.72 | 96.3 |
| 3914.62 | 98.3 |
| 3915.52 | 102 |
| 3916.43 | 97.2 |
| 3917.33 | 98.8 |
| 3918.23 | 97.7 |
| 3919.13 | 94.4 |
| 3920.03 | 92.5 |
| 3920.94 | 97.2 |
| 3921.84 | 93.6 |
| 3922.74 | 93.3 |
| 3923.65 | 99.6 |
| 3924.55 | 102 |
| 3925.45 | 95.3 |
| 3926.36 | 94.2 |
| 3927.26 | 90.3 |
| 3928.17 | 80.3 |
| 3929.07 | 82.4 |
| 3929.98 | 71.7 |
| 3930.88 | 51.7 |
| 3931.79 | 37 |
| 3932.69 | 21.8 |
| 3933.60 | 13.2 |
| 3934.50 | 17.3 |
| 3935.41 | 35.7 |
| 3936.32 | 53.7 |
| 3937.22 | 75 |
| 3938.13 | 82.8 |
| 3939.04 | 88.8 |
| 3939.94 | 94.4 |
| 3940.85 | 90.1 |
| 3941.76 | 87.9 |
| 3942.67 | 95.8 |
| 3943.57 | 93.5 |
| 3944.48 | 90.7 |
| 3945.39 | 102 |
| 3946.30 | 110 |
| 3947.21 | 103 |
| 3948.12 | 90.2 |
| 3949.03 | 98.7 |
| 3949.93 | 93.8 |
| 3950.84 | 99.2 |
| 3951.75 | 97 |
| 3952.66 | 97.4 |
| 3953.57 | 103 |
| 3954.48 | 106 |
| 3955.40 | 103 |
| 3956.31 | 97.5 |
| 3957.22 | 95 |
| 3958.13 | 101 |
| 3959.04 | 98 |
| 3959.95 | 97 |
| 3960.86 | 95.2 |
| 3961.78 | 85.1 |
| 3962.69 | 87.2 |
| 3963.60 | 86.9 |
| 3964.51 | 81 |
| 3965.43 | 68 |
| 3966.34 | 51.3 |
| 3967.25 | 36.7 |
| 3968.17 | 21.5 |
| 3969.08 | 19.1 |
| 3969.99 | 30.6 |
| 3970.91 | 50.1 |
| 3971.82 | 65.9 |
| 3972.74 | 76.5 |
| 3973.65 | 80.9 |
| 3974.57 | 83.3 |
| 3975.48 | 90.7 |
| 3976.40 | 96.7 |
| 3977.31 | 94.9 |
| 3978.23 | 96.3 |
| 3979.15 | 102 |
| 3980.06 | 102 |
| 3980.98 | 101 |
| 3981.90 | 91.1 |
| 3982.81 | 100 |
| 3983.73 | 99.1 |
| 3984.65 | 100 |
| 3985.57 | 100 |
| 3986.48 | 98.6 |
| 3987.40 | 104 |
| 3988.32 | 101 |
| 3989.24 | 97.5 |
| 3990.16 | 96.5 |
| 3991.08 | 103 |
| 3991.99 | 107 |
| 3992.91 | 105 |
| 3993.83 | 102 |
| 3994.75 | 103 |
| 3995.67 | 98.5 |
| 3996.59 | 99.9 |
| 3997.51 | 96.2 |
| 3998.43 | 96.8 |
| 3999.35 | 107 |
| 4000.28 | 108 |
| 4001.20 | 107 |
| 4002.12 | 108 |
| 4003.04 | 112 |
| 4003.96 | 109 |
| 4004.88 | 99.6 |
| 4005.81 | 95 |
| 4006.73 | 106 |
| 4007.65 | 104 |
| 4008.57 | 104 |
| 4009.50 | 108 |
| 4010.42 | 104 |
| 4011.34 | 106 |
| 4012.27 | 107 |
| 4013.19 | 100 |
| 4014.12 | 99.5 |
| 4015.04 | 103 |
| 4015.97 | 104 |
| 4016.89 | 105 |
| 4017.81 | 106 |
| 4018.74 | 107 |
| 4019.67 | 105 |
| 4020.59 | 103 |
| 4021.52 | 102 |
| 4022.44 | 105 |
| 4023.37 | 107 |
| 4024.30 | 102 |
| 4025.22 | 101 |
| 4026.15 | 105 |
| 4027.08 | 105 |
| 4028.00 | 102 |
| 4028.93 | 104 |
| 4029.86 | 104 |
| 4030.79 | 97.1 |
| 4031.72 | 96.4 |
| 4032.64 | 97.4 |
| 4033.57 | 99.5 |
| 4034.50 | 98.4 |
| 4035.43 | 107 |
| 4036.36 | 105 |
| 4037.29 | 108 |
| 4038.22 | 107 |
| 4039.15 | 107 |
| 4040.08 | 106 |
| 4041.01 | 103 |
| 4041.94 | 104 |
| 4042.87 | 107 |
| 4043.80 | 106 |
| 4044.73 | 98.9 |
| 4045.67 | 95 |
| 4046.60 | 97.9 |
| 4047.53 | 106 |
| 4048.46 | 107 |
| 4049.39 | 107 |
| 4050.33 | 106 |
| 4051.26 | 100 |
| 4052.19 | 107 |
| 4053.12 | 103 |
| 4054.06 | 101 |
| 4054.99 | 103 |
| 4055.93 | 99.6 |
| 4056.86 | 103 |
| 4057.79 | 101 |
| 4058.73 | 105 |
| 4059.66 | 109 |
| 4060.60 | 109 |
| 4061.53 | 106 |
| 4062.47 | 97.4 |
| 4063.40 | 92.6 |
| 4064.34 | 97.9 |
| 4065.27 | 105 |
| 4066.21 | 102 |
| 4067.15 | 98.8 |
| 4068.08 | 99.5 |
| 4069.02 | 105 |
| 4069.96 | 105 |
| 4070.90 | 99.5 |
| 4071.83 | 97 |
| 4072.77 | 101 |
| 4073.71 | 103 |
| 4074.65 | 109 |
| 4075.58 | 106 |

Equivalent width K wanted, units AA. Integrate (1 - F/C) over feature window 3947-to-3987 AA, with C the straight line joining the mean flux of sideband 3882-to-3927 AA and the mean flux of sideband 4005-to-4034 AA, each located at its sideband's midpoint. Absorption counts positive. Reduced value 5.1 AA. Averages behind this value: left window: 92.4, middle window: 85.6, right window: 103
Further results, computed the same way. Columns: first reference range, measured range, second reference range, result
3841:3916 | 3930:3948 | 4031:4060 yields 5.00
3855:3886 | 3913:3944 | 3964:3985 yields 1.98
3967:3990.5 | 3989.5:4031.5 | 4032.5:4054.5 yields -4.89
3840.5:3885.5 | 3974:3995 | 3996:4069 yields 0.66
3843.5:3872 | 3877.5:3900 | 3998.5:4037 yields 3.36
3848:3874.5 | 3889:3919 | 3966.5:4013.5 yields 1.09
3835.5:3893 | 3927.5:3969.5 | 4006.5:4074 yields 8.45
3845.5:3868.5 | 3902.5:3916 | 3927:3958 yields -1.60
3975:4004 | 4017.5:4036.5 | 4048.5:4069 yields -0.16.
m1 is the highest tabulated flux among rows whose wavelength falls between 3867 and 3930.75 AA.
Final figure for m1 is 111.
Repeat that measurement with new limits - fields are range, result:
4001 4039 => 112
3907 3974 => 110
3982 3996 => 107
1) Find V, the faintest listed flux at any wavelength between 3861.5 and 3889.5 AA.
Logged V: 54.1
